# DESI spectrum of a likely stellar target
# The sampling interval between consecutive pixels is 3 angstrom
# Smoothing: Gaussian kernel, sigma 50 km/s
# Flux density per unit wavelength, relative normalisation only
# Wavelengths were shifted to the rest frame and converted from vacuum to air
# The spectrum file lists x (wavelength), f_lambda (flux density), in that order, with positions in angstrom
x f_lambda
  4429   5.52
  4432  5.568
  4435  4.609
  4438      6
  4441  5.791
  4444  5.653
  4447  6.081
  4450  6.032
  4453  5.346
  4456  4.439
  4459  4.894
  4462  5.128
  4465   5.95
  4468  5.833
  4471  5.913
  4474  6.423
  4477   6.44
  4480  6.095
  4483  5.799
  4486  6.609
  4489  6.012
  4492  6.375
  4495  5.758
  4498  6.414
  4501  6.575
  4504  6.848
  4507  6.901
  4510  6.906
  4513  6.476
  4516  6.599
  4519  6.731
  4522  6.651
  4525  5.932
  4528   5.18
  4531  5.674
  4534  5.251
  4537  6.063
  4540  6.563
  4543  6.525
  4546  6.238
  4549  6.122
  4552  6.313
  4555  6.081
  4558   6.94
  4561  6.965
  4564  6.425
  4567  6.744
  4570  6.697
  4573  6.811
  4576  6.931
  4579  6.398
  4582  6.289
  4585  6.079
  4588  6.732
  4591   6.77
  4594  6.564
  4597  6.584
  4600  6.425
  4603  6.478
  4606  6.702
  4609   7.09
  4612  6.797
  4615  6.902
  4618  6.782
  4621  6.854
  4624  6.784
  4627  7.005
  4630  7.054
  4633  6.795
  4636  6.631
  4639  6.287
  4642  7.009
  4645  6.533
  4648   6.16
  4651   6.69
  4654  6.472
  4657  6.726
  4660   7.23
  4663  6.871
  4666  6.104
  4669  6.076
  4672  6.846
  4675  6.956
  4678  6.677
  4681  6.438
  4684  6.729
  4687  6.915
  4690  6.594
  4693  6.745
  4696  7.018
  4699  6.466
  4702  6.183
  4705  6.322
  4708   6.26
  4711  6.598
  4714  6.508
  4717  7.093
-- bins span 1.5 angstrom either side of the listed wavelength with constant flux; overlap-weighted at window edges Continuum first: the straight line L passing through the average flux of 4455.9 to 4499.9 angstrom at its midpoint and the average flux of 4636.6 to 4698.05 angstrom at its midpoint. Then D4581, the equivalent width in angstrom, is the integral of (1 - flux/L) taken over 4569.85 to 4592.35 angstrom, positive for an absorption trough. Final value -0.9 angstrom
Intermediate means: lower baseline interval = 5.92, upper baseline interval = 6.65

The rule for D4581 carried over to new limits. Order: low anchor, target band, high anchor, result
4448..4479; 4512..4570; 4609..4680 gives -1.79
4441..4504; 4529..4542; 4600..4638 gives 0.84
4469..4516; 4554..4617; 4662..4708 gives -1.66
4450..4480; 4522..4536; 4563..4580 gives 1.37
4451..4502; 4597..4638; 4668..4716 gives -2.79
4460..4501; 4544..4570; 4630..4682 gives -0.74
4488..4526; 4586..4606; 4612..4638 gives 0.48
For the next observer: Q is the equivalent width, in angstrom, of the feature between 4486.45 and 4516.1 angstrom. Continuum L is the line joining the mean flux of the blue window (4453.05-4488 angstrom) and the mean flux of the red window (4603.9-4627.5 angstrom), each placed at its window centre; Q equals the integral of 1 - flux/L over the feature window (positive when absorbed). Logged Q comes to -2.4 angstrom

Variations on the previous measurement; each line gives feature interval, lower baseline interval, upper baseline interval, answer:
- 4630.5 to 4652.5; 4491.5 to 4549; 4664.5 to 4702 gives -0.26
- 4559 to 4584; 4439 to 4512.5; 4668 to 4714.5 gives -1.52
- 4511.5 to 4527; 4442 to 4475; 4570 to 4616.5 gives -0.94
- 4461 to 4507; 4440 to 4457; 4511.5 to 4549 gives -2.73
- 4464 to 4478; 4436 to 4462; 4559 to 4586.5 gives -1.03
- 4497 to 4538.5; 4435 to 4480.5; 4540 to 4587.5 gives -1.03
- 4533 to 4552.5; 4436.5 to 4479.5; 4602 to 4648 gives 0.25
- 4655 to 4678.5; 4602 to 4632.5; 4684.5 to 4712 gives -0.01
